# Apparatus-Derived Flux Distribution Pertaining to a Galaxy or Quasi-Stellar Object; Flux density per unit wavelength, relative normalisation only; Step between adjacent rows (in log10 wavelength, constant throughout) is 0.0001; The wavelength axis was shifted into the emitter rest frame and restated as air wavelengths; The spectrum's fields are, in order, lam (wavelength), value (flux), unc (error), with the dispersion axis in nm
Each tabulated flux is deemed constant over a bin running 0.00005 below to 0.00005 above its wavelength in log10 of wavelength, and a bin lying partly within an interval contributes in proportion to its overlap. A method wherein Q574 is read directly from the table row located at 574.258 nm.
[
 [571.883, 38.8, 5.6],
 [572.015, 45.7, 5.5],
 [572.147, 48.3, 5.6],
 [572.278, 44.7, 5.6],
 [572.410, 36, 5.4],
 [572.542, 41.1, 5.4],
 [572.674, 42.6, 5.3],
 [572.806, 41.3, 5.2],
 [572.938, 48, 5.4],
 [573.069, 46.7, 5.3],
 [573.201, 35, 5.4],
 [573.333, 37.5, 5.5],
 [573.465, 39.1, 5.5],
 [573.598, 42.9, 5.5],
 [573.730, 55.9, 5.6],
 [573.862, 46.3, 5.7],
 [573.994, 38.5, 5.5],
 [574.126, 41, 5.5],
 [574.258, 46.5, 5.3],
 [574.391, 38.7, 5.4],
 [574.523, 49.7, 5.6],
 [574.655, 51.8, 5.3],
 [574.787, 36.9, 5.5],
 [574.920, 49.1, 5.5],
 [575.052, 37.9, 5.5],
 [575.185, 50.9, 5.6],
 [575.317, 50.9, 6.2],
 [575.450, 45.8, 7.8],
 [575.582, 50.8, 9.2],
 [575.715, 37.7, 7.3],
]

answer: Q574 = 46.5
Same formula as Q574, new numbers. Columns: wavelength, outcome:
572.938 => 48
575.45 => 45.8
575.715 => 37.7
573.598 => 42.9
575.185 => 50.9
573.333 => 37.5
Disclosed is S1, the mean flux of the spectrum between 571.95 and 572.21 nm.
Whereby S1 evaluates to 46.9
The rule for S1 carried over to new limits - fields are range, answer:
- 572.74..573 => 44.6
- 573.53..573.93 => 48.2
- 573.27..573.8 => 43.8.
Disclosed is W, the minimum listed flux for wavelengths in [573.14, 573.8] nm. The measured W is 35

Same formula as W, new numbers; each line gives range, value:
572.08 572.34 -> 44.7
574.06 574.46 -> 38.7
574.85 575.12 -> 37.9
